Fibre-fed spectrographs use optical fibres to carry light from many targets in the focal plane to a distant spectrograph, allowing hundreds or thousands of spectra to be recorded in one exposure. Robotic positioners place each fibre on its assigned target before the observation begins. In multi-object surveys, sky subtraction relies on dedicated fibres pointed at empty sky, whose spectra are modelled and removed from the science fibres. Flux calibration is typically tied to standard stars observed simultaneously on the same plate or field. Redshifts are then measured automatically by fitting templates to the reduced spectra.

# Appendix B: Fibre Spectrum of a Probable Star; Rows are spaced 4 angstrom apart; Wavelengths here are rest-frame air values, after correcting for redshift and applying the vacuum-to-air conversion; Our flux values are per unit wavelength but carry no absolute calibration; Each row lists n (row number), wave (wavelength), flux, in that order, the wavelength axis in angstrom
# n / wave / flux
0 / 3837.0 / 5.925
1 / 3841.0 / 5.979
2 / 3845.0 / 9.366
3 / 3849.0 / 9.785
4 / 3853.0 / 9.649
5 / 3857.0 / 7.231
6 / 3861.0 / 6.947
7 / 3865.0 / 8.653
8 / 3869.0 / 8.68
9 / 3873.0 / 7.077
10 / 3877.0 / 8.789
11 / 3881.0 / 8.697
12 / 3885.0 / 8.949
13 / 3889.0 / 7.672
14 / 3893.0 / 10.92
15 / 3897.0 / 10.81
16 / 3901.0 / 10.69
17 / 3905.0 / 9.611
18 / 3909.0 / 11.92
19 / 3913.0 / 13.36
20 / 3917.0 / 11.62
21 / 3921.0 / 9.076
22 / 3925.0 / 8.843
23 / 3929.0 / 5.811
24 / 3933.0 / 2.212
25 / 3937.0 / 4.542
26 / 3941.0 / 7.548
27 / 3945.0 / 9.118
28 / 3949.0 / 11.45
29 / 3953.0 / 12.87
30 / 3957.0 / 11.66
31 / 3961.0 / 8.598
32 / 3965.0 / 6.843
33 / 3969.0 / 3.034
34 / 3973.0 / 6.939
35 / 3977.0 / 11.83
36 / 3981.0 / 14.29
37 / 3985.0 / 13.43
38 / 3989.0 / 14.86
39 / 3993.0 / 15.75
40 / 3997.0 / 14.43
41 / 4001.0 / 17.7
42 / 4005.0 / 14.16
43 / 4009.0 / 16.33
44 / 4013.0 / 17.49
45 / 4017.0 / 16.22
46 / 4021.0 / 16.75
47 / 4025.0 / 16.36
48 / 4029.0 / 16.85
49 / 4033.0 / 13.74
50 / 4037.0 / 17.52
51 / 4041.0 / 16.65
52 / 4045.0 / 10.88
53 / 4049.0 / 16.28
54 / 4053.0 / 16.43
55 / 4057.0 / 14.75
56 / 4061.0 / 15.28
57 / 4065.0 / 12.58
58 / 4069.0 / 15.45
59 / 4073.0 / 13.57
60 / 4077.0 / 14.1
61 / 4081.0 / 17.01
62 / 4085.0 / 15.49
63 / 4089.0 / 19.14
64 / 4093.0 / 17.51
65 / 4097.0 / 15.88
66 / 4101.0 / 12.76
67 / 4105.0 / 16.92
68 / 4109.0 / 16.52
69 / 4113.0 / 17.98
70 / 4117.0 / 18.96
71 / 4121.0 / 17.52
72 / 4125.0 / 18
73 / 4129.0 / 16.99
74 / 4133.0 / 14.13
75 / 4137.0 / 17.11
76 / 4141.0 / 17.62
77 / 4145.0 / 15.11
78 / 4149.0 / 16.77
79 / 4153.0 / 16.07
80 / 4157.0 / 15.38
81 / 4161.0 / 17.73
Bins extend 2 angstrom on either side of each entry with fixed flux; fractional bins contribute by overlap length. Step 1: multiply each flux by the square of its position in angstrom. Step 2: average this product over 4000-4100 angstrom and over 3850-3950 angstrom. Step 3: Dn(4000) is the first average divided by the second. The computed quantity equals 1.9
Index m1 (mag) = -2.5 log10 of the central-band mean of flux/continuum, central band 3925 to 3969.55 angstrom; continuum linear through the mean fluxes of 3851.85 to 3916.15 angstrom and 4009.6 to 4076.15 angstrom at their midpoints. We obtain 0.45 mag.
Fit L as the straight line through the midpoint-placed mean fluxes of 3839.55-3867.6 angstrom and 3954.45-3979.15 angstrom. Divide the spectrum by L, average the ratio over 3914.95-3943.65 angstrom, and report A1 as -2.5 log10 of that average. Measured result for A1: 0.16 mag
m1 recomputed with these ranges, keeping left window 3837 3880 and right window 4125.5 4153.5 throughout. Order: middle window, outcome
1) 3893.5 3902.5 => -0.16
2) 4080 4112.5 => -0.09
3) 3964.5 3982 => 0.34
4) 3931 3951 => 0.46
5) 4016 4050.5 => -0.18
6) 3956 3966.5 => 0.24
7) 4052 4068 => -0.05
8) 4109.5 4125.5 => -0.15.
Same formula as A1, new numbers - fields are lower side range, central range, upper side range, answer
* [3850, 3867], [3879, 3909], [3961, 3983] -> -0.17 mag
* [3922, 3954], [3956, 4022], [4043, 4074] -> -0.20 mag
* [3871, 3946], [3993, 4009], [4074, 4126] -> -0.23 mag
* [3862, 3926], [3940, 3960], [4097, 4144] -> 0.08 mag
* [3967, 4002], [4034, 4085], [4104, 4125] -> 0.02 mag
